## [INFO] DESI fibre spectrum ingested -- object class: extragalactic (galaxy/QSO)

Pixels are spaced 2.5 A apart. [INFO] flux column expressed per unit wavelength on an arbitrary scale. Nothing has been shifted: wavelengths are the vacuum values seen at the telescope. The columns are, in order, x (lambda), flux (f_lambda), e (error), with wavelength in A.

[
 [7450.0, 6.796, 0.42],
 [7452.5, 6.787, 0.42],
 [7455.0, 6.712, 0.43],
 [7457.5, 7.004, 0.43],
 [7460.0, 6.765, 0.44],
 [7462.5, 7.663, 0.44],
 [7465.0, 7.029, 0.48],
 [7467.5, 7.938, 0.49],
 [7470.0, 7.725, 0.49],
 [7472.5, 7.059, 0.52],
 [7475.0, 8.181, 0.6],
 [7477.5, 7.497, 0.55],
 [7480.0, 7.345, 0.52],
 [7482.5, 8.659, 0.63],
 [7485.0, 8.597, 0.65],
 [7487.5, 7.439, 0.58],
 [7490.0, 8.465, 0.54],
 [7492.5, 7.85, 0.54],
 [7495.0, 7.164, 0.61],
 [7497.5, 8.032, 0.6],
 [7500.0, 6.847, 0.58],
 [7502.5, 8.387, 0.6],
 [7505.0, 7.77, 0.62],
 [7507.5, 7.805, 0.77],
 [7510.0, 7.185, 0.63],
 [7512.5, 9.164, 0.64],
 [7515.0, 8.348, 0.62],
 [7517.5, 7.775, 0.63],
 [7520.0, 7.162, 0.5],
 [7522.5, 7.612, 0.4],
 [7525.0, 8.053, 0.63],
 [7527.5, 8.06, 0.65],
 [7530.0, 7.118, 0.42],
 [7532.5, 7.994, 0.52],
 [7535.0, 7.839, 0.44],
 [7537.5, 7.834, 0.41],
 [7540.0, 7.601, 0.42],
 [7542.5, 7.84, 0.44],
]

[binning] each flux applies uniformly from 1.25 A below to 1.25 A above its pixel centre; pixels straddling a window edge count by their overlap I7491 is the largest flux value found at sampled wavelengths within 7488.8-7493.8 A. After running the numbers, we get 8.465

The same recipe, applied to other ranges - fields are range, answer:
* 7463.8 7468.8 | 7.938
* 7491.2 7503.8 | 8.387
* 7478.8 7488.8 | 8.659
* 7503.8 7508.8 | 7.805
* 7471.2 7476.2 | 8.181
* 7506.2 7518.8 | 9.164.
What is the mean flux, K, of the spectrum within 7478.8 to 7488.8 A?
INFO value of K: 8.02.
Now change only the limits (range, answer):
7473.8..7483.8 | 7.92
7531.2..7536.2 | 7.91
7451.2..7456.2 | 6.75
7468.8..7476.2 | 7.65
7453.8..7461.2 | 6.83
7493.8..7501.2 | 7.35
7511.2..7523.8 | 8.01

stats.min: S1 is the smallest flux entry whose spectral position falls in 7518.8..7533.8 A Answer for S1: 7.118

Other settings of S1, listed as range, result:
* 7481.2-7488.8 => 7.439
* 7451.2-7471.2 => 6.712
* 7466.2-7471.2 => 7.725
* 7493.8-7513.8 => 6.847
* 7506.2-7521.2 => 7.162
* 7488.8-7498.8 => 7.164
